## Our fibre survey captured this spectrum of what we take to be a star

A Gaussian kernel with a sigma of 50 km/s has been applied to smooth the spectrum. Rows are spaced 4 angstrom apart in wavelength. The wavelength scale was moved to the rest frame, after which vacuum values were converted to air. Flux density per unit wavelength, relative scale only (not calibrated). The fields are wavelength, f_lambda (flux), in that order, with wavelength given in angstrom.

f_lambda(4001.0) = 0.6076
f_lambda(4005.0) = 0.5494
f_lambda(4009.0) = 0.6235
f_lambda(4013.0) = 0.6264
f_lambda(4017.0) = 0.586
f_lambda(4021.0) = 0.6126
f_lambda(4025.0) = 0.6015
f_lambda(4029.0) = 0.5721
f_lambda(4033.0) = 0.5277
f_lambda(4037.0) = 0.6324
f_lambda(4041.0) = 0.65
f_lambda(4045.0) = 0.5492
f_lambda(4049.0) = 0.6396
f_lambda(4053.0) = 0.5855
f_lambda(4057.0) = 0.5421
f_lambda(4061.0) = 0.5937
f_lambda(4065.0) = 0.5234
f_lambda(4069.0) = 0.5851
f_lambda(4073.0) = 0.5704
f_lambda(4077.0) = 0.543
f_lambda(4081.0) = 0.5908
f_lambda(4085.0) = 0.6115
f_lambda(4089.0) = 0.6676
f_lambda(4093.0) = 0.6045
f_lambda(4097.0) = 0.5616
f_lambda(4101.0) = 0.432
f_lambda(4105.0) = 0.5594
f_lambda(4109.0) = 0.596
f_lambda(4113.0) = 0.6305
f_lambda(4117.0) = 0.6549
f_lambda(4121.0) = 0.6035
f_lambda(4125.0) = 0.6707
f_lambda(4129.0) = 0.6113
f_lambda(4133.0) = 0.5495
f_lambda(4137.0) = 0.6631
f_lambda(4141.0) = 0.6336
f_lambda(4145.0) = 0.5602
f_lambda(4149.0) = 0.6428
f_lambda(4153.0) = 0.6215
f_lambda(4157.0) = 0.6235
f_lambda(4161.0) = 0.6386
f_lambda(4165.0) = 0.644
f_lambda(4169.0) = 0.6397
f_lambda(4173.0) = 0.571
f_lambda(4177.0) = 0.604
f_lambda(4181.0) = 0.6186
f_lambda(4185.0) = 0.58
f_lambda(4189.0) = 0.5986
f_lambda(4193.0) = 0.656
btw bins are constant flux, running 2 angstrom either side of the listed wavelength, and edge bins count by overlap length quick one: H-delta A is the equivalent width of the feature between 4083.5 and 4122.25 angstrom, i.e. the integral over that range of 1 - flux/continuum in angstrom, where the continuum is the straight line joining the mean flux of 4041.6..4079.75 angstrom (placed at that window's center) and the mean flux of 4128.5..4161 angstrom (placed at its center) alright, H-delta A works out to 0.2 angstrom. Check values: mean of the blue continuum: 0.574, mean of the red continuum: 0.615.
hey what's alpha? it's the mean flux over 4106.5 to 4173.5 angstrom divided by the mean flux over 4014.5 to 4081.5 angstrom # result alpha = 1.1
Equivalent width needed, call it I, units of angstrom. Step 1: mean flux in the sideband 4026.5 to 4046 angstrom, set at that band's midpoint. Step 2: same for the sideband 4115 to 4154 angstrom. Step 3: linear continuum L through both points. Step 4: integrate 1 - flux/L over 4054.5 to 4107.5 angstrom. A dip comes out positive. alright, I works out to 3.1 angstrom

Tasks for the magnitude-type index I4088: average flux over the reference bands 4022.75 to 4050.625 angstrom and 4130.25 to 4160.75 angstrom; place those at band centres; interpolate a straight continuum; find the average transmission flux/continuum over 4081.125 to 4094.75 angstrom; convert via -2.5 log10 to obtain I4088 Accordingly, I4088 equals -0.03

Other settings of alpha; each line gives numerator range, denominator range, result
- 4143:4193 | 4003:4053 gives 1.03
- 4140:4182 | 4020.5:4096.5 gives 1.05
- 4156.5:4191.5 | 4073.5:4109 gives 1.07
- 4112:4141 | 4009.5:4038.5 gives 1.05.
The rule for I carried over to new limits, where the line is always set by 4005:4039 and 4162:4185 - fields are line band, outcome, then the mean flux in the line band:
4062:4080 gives 1.24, 0.56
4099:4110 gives 1.49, 0.523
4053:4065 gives 0.72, 0.563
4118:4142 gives -0.58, 0.623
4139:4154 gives -0.10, 0.614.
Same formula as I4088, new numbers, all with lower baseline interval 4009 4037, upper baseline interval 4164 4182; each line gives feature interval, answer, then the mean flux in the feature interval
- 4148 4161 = -0.03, 0.63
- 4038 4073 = 0.02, 0.584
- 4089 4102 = 0.08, 0.561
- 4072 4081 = 0.07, 0.563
